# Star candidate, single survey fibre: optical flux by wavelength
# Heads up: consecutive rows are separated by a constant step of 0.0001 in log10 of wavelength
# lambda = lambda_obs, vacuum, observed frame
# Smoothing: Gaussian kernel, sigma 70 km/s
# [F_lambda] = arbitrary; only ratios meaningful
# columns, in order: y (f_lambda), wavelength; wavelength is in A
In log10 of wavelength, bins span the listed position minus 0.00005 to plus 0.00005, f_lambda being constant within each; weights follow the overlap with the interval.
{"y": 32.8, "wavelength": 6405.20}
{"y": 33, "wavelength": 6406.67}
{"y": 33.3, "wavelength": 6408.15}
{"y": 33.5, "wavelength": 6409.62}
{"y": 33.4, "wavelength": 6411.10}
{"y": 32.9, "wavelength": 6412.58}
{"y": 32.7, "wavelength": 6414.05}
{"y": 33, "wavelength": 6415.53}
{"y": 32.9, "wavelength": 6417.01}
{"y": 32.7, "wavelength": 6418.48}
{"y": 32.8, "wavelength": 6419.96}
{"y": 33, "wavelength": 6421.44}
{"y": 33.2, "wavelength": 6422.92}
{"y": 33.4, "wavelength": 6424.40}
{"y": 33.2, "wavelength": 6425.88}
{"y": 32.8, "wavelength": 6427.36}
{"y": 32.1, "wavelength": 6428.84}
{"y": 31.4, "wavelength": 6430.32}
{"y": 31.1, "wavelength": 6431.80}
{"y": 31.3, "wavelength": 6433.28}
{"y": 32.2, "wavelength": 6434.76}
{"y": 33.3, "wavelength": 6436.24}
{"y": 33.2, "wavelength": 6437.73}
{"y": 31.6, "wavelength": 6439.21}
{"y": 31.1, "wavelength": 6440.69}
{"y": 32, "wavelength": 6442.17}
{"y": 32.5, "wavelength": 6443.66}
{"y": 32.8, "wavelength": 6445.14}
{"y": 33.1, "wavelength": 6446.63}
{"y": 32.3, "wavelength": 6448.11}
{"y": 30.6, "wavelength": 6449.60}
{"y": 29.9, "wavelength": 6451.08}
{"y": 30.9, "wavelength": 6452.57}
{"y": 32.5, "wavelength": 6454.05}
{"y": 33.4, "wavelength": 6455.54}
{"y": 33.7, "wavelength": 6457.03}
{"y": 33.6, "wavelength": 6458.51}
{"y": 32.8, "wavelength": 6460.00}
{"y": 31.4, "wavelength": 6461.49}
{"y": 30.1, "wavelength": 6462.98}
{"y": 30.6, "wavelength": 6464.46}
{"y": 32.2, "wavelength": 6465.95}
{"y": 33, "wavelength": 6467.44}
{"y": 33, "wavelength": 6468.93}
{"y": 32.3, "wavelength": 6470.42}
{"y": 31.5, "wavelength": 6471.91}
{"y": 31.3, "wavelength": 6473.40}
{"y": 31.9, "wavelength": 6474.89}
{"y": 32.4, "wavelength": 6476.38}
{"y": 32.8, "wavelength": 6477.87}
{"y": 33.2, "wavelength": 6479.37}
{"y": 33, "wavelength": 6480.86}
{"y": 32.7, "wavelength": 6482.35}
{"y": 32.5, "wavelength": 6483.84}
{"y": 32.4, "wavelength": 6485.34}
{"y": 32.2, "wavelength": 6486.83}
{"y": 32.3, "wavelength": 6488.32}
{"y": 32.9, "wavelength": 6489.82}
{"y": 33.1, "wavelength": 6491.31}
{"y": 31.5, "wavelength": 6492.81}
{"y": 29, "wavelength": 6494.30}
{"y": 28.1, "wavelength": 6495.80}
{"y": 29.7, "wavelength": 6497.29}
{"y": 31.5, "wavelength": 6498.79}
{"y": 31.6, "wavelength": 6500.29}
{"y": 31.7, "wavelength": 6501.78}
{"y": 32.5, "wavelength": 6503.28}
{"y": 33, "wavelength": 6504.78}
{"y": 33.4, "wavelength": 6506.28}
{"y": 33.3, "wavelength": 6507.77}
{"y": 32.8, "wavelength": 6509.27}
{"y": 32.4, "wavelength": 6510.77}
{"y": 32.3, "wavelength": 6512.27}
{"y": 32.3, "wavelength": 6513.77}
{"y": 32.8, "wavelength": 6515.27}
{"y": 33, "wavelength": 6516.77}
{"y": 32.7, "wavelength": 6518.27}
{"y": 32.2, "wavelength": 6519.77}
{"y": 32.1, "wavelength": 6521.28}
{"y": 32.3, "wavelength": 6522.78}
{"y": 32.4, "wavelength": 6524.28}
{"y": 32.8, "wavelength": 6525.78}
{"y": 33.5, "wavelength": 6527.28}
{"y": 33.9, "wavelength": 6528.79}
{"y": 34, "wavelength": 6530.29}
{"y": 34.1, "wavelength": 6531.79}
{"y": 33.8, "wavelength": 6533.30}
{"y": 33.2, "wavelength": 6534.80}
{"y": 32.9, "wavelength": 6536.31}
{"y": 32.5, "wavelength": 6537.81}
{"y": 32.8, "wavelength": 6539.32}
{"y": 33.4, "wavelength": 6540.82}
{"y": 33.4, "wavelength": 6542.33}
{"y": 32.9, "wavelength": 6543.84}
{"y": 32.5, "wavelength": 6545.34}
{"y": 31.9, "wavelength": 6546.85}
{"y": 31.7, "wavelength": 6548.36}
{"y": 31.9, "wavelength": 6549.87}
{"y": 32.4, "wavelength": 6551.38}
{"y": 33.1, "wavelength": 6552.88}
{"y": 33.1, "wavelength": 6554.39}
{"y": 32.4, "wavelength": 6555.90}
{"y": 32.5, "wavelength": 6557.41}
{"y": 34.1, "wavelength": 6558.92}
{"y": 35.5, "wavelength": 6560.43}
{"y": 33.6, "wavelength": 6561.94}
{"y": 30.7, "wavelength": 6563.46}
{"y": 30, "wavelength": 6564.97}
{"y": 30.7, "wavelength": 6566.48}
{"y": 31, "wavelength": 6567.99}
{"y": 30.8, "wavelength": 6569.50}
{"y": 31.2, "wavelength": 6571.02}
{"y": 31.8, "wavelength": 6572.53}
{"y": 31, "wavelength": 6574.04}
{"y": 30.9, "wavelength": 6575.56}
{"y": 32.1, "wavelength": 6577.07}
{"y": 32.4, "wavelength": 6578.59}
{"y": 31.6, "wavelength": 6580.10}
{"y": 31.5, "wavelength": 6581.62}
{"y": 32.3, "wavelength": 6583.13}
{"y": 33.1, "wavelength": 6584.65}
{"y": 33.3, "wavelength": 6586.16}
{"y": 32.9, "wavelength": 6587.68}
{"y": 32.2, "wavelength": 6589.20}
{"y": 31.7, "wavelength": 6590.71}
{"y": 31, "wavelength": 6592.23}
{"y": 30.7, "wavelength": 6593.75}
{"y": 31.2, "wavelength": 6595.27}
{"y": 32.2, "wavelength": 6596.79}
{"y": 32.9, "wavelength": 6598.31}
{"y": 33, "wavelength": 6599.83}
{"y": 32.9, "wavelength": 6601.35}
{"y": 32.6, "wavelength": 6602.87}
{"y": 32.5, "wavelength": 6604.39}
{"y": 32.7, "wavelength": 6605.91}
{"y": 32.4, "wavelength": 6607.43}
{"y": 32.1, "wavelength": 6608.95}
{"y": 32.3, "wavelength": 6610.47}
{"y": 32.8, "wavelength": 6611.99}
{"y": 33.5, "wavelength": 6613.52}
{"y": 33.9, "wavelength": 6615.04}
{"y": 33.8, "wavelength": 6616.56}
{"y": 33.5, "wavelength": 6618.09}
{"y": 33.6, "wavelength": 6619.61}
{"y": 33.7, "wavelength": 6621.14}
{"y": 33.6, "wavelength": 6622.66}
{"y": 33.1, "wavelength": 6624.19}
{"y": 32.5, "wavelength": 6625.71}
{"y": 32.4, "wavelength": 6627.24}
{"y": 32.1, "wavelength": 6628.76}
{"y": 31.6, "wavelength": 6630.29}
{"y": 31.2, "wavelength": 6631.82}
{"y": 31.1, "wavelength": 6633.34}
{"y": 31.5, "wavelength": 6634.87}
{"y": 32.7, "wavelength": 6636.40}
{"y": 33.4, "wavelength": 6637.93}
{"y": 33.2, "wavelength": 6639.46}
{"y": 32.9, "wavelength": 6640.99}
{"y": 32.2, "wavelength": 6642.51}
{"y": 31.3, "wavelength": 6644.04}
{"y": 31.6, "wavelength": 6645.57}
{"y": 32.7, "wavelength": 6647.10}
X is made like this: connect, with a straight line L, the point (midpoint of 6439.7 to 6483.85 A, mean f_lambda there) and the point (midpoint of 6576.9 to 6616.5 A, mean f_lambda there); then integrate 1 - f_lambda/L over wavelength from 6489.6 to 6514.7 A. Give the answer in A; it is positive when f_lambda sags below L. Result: 0.3 A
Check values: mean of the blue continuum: 32.2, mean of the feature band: 31.8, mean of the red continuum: 32.4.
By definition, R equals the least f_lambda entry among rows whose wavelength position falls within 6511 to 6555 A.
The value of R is 31.7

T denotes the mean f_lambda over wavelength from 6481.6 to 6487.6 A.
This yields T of 32.5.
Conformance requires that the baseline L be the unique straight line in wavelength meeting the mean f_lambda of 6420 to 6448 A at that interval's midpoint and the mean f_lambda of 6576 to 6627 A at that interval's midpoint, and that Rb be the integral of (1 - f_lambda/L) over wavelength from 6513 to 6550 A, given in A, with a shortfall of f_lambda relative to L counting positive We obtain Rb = -0.4 A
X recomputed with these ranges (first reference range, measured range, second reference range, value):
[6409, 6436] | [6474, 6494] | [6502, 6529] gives 0.2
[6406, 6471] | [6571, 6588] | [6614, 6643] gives 0.3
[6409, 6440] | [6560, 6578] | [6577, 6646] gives 0.5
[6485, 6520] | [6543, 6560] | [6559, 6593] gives -0.4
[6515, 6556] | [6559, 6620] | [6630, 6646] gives 0.4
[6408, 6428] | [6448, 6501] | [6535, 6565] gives 1.7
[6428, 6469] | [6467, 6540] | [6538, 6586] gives -0.7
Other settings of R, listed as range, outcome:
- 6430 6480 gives 29.9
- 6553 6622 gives 30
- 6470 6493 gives 31.3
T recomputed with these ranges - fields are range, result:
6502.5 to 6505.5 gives 32.7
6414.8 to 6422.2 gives 32.9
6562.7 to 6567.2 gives 30.5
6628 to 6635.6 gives 31.5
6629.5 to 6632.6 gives 31.4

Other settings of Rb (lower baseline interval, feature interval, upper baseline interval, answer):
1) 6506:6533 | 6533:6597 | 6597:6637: 1.2 A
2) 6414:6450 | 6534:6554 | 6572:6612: -0.3 A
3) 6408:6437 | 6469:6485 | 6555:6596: 0.0 A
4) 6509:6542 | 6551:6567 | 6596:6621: 0.2 A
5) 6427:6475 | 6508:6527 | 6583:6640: -0.2 A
